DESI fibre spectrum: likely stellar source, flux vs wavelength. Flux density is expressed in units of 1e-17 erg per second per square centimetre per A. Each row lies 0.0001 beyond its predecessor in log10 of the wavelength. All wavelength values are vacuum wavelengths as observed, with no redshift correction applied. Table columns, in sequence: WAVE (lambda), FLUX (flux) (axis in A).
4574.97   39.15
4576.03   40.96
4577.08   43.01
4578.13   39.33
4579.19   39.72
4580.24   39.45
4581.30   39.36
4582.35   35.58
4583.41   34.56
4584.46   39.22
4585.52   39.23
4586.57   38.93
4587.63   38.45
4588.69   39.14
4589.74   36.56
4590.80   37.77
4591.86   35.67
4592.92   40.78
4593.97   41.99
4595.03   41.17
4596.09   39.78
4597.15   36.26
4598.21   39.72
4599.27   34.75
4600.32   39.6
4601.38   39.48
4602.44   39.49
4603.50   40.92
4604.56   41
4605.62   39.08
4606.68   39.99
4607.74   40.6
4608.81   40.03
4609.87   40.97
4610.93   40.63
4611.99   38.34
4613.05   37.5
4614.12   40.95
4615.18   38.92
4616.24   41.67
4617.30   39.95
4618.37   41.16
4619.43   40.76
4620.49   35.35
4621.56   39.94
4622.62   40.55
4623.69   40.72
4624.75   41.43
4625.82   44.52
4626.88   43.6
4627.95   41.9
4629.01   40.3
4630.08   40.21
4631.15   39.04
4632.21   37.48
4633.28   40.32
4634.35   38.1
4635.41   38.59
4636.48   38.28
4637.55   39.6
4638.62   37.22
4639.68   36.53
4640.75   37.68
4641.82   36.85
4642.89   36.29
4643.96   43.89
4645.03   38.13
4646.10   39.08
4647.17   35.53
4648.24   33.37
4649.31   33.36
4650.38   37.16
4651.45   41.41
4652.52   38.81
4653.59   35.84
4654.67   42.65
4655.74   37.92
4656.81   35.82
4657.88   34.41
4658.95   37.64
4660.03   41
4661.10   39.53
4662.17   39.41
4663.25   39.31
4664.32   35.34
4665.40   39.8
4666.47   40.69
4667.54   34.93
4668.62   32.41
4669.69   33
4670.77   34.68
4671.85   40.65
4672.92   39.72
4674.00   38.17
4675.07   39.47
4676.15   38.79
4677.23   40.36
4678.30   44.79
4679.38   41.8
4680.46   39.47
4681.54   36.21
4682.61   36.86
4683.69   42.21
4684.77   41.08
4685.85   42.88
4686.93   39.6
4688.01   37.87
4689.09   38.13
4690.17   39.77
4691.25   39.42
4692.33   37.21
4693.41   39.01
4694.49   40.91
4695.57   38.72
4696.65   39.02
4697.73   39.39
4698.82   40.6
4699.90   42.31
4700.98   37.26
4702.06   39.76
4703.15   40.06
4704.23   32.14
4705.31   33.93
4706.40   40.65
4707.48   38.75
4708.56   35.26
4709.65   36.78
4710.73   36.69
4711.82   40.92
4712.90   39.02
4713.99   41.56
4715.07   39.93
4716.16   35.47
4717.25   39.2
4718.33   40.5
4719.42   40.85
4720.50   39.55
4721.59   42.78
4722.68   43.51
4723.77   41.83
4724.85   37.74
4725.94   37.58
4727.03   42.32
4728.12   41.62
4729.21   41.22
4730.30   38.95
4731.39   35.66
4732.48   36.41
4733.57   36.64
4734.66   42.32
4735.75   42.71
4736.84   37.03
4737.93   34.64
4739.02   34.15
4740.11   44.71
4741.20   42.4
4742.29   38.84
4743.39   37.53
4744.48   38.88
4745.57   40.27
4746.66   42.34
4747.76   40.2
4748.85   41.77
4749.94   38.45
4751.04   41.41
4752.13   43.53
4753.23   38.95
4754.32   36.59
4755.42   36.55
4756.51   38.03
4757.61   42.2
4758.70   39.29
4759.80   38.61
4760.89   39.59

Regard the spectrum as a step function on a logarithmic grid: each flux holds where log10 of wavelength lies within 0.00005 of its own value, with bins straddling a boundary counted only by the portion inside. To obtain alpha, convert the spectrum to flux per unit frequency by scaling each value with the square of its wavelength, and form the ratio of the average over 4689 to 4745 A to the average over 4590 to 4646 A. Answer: 1.03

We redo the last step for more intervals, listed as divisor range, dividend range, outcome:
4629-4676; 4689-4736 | 1.06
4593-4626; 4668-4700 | 1.01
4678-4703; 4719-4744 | 1.02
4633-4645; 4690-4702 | 1.05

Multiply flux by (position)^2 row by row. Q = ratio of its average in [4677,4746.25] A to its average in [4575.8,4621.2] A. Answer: 1.05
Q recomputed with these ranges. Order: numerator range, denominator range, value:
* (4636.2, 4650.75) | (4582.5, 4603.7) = 0.99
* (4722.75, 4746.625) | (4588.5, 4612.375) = 1.06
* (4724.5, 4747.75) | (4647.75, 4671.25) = 1.09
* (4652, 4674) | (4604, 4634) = 0.95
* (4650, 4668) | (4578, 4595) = 1.03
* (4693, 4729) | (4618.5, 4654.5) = 1.04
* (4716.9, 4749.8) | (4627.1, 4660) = 1.08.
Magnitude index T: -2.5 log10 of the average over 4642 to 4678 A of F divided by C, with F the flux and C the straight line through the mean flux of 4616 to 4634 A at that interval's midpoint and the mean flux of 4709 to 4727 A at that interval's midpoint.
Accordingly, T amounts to 0.06 mag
